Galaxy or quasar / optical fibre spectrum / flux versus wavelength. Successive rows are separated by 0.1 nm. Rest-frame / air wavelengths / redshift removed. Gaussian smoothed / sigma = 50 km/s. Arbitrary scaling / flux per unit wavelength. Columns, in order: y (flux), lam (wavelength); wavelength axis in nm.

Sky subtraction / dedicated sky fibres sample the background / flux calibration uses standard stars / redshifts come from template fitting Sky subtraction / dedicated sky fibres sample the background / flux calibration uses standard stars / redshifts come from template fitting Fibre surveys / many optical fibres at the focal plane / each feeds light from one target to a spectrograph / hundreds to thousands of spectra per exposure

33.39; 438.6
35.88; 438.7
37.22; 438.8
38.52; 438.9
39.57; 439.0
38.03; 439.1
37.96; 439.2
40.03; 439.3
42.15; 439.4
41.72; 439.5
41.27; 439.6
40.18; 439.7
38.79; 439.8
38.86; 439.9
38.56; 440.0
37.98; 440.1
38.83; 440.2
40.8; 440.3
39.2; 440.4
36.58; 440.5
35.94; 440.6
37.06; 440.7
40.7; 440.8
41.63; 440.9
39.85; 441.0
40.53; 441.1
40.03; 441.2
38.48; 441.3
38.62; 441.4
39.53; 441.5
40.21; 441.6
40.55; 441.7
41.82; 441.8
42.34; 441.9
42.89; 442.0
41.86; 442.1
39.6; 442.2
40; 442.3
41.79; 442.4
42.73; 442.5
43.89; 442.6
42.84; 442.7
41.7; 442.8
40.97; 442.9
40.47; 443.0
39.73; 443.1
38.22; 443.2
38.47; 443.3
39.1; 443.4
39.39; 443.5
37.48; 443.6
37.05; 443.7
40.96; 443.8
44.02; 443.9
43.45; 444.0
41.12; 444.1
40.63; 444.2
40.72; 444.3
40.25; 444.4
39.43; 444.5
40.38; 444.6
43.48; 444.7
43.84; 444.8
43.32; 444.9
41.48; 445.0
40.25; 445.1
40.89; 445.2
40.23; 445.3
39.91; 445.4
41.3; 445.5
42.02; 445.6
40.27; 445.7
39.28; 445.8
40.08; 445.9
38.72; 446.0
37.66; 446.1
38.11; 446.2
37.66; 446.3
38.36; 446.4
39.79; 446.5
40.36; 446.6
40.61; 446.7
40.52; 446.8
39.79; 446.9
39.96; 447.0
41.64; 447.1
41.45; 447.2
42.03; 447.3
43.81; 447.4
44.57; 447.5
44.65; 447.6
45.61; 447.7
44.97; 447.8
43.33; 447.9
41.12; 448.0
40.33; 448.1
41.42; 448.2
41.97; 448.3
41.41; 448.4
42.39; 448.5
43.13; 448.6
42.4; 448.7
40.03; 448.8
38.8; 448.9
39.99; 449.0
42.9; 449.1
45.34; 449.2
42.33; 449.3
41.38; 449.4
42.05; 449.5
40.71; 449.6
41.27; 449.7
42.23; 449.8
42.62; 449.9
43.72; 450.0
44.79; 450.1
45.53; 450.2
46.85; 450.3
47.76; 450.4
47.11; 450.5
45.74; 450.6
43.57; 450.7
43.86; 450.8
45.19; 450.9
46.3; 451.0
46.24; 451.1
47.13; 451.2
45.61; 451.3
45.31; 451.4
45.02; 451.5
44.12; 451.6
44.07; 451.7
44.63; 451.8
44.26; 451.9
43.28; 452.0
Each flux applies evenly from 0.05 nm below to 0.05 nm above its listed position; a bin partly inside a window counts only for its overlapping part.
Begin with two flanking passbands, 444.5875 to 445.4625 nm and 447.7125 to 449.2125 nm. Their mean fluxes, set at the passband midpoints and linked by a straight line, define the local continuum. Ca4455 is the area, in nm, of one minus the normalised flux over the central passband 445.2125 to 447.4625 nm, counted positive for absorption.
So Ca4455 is 0.08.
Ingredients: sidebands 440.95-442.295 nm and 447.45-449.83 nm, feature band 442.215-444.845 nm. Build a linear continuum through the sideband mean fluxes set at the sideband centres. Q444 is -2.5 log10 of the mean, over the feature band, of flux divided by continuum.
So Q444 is 0.00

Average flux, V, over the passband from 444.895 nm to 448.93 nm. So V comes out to 41.1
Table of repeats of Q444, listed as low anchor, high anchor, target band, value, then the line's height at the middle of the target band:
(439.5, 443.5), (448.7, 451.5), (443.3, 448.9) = 0.028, 42.1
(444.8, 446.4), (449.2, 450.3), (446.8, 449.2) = -0.009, 41.8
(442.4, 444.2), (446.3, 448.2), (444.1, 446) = 0.006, 41.2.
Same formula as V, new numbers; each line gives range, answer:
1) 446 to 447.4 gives 39.9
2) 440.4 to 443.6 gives 40.2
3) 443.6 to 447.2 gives 40.5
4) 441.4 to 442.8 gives 41.4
